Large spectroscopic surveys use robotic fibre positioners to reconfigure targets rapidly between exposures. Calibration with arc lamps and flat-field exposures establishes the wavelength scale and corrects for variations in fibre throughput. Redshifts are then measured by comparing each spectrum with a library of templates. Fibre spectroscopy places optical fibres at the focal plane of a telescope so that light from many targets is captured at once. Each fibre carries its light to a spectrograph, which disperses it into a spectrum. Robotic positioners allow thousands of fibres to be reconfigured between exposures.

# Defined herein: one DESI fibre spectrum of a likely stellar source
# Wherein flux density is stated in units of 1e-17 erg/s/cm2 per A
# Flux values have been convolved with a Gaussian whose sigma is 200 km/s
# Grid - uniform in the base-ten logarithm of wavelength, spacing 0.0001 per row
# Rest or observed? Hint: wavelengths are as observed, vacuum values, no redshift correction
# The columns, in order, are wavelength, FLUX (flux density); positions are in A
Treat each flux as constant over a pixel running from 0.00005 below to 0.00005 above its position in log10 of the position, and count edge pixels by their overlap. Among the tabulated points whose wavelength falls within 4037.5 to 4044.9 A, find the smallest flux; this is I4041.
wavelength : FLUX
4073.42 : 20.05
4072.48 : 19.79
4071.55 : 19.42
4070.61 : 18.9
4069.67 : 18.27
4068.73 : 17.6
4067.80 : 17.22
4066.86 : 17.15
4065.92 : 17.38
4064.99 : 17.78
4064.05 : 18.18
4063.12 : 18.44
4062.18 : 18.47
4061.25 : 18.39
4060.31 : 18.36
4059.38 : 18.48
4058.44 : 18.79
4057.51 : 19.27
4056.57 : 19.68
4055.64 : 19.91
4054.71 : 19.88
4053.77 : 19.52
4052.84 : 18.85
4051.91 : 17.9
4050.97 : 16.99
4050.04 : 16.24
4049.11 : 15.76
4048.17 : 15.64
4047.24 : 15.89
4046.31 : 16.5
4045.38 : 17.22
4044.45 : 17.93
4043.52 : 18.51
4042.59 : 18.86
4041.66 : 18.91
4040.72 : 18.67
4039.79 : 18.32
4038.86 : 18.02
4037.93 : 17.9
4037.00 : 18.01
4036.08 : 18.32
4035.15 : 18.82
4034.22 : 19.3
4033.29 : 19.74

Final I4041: 17.9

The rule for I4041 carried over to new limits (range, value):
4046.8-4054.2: 15.64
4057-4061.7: 18.36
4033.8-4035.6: 18.82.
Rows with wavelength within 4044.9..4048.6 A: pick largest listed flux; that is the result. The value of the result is 17.22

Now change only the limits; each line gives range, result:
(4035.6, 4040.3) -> 18.32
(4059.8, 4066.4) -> 18.47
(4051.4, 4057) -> 19.91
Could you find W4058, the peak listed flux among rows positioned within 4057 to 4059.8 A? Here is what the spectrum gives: 19.27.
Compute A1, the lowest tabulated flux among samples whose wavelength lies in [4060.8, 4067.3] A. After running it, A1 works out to 17.15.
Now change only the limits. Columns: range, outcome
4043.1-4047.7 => 15.89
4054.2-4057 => 19.68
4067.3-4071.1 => 17.22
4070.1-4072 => 18.9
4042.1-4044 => 18.51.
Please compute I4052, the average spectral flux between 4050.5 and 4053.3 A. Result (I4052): 17.9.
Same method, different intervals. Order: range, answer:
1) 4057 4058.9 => 19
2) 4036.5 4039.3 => 18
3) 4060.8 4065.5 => 18.3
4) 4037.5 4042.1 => 18.3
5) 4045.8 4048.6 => 16.1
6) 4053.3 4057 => 19.8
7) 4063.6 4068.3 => 17.5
